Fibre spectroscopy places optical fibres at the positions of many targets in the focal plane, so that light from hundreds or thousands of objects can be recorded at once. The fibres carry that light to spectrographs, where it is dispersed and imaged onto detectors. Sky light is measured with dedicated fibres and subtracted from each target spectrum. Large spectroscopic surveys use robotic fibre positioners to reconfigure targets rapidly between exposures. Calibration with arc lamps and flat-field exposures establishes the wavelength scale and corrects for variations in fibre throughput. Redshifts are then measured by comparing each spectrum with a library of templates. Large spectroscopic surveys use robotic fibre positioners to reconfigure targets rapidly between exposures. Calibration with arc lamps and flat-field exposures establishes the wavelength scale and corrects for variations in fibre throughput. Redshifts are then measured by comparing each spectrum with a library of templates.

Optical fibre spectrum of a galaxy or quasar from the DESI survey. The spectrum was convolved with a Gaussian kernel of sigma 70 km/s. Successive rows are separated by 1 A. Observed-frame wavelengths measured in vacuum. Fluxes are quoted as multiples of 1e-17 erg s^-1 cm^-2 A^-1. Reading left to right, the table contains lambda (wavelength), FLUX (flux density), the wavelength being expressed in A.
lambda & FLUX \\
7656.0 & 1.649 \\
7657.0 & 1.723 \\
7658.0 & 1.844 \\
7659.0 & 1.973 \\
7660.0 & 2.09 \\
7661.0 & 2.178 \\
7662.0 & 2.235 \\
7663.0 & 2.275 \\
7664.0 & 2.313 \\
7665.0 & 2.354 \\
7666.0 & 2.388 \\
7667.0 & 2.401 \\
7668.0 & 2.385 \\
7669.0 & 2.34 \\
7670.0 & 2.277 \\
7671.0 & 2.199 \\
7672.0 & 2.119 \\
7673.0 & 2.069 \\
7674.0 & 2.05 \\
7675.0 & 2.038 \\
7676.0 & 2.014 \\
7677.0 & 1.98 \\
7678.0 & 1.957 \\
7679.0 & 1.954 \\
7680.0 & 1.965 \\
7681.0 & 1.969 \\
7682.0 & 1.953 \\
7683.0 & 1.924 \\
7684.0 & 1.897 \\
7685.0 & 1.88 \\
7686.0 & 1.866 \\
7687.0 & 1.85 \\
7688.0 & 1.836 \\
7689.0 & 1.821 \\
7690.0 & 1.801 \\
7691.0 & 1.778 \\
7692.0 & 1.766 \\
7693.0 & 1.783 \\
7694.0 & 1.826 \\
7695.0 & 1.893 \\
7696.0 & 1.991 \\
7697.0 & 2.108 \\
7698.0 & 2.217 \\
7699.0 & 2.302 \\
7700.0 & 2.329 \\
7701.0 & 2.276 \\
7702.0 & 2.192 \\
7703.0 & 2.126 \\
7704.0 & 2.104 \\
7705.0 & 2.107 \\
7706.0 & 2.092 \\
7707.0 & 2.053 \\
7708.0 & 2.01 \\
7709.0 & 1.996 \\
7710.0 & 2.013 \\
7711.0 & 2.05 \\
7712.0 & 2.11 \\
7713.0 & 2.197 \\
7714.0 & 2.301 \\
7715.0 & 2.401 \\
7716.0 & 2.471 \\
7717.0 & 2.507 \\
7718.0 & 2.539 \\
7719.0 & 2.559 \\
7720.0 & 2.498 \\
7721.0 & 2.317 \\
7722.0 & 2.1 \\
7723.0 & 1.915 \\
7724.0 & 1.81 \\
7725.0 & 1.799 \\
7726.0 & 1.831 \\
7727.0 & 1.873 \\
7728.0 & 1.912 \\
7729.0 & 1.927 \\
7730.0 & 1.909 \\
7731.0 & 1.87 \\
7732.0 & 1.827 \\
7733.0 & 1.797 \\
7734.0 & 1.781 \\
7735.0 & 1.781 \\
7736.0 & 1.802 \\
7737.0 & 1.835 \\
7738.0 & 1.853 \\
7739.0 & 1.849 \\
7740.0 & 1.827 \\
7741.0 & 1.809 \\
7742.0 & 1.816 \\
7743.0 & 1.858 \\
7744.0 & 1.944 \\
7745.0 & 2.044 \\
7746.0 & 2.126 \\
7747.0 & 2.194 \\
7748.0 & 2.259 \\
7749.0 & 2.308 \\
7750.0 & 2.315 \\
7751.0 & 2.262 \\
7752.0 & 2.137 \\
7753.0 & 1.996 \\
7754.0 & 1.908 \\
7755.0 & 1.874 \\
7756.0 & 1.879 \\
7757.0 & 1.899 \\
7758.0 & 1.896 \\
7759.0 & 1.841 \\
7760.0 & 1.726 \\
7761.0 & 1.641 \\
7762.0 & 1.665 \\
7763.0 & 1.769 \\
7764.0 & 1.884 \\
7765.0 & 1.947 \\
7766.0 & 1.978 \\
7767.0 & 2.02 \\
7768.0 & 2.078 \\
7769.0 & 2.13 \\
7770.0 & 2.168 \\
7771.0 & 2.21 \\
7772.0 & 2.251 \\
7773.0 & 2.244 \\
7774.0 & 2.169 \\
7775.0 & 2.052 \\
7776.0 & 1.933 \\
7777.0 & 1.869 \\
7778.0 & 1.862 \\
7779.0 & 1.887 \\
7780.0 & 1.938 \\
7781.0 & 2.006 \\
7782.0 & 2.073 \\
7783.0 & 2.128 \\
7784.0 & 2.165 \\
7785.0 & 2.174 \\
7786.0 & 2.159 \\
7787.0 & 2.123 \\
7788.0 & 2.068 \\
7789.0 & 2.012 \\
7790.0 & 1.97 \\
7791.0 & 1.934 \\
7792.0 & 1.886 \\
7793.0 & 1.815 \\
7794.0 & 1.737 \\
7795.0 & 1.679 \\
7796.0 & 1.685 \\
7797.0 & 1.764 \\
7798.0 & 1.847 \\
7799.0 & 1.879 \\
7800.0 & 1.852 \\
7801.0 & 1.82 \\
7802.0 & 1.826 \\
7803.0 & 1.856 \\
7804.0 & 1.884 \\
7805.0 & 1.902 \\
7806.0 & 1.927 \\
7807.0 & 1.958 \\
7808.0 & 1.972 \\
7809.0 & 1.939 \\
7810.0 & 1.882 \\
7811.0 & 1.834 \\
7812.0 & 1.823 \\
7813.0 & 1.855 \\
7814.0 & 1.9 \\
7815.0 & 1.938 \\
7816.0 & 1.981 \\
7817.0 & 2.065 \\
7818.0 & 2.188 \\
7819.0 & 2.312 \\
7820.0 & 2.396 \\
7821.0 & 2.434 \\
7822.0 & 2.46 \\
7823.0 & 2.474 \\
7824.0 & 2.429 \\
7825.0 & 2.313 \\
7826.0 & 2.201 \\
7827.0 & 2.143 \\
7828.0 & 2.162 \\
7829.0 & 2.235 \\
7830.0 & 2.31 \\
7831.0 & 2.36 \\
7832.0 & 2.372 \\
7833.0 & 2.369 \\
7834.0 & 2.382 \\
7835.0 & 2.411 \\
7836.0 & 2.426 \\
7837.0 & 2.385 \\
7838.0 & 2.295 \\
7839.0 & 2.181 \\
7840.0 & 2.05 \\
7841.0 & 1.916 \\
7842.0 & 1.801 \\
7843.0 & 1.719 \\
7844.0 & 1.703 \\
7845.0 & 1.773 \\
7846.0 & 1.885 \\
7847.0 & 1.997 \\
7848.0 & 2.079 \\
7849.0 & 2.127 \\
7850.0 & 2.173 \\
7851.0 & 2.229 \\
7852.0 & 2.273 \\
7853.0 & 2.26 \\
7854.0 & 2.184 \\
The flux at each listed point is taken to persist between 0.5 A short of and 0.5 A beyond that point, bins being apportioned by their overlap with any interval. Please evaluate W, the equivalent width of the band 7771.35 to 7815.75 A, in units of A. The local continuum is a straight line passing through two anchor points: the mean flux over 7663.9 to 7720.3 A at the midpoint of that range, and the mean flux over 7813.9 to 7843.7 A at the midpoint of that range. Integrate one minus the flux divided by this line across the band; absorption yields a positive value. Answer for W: 5.0 A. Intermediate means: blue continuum 2.11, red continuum 2.22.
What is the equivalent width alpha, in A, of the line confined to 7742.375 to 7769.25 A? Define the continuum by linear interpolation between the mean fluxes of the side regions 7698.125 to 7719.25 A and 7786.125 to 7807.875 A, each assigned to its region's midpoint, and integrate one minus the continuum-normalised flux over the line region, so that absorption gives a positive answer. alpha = 0.8 A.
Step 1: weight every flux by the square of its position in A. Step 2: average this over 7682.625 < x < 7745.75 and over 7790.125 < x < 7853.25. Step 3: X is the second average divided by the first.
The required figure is 1.1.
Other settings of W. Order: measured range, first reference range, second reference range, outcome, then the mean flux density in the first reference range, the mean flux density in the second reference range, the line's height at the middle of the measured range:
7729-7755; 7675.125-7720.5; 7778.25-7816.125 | 0.6 A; 2.07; 1.92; 2.01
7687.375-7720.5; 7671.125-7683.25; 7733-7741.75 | -3.5 A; 2.01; 1.82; 1.92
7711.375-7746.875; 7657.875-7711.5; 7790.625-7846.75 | 0.5 A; 2.06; 2.05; 2.06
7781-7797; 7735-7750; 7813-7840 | 1.2 A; 1.97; 2.26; 2.13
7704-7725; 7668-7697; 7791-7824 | -2.4 A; 1.97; 1.97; 1.97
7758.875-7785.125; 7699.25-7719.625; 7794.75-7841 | 1.9 A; 2.22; 2.1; 2.15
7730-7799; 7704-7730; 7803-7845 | 5.5 A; 2.13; 2.12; 2.13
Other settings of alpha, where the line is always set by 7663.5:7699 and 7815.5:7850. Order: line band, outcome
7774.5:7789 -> 0.7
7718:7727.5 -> -0.1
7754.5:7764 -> 1.4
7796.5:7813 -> 2.2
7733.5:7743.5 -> 1.3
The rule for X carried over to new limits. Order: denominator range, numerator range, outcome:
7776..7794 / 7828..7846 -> 1.09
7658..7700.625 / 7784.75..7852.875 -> 1.04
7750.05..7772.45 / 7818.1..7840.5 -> 1.20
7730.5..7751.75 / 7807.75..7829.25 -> 1.11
